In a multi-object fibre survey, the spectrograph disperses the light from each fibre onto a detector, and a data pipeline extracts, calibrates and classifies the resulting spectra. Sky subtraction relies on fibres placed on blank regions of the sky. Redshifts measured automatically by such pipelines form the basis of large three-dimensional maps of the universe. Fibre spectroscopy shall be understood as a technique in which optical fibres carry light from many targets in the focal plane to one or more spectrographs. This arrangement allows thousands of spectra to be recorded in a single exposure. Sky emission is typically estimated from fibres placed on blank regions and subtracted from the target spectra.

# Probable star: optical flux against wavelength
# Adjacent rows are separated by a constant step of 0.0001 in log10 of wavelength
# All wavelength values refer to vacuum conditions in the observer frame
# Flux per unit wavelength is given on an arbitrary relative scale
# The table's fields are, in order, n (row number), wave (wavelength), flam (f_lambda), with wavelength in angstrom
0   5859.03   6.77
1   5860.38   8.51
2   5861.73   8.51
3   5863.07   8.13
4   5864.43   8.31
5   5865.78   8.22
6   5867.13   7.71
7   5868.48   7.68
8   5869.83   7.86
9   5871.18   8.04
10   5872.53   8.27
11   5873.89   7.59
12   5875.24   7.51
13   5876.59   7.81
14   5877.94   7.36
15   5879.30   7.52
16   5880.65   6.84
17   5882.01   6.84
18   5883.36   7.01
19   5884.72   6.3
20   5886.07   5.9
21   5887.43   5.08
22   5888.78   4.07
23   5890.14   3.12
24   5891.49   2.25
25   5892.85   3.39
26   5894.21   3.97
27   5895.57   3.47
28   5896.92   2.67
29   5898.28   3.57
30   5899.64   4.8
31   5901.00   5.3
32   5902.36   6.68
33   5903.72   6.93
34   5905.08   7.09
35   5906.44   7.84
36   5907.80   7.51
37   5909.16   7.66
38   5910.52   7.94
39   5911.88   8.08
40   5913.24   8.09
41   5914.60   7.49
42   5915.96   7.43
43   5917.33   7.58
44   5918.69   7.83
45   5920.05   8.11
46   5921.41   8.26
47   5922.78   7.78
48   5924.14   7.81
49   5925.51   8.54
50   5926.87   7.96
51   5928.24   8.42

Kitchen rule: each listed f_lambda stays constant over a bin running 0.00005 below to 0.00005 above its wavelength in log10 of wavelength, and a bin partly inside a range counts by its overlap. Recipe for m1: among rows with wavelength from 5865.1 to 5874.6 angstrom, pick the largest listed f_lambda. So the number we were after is 8.27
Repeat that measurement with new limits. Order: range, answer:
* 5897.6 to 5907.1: 7.84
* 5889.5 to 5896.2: 3.97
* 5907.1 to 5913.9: 8.09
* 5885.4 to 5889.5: 5.9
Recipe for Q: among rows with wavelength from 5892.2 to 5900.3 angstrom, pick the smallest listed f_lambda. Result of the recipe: 2.67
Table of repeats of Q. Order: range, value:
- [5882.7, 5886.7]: 5.9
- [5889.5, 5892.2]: 2.25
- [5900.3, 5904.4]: 5.3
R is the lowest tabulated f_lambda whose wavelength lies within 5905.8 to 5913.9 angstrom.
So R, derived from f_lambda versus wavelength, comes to 7.51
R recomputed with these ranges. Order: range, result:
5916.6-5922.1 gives 7.58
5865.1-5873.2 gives 7.68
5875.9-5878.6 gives 7.36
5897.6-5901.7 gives 3.57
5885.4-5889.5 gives 4.07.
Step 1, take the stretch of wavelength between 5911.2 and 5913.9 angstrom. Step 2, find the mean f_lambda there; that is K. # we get 8.09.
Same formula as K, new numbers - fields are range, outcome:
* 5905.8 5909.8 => 7.67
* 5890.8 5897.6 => 3.15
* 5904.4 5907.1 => 7.46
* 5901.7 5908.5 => 7.21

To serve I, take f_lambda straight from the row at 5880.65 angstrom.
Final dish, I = 6.84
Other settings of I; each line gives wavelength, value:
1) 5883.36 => 7.01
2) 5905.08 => 7.09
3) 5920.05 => 8.11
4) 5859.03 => 6.77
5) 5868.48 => 7.68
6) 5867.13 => 7.71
